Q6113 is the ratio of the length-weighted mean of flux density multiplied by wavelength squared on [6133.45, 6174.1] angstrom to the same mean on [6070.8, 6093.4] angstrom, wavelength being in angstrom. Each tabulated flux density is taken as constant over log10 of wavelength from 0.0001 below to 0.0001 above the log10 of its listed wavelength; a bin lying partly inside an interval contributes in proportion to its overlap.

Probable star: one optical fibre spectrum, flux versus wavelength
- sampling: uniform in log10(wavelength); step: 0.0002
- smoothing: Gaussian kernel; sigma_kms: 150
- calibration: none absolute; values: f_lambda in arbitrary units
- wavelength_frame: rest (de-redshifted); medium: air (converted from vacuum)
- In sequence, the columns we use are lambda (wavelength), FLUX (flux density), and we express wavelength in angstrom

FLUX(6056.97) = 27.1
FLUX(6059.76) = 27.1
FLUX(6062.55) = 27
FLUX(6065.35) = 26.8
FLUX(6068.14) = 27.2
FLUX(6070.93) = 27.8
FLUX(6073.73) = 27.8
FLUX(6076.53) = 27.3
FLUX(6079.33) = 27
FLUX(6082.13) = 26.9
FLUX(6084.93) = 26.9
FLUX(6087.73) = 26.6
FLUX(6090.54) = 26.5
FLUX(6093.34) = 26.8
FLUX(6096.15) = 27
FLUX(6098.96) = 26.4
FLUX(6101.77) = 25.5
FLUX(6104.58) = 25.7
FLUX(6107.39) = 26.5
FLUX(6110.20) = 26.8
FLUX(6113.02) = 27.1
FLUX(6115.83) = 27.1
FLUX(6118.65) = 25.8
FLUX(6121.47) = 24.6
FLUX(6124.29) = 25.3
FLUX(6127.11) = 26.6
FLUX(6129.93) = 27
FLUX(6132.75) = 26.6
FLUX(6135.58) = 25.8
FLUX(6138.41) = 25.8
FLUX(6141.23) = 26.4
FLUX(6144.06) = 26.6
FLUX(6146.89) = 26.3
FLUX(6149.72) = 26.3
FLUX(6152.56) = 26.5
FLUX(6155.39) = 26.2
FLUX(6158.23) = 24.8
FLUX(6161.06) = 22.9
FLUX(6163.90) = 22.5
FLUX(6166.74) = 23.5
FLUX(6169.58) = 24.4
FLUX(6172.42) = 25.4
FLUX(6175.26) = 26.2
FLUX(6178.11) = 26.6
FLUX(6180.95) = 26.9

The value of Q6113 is 0.96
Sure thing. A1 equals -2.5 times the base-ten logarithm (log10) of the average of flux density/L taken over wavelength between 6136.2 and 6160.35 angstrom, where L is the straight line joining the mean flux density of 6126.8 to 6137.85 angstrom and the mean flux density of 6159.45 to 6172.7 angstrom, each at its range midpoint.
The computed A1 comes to -0.039 mag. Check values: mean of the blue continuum 26.4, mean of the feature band 26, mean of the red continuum 23.6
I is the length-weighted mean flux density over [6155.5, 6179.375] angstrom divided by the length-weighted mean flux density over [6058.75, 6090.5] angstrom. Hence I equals 0.9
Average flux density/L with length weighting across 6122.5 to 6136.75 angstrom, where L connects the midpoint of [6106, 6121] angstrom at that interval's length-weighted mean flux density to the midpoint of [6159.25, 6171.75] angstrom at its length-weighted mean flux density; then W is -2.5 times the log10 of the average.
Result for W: -0.03 mag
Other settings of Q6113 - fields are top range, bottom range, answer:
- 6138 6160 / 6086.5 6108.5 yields 1.01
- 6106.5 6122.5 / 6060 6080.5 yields 0.98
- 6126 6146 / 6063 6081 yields 0.99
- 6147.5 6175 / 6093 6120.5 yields 0.96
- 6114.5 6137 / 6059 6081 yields 0.98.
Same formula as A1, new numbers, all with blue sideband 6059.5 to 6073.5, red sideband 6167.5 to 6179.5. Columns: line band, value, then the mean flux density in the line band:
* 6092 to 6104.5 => 0.02 mag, 26.3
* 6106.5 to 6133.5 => 0.00 mag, 26.3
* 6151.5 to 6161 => 0.02 mag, 25.4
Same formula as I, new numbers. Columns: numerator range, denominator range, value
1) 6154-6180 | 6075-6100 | 0.92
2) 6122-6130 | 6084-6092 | 0.98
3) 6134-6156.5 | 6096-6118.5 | 0.99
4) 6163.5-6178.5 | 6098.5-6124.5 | 0.95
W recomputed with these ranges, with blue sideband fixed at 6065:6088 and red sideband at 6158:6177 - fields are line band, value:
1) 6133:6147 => -0.045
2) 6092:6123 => -0.004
